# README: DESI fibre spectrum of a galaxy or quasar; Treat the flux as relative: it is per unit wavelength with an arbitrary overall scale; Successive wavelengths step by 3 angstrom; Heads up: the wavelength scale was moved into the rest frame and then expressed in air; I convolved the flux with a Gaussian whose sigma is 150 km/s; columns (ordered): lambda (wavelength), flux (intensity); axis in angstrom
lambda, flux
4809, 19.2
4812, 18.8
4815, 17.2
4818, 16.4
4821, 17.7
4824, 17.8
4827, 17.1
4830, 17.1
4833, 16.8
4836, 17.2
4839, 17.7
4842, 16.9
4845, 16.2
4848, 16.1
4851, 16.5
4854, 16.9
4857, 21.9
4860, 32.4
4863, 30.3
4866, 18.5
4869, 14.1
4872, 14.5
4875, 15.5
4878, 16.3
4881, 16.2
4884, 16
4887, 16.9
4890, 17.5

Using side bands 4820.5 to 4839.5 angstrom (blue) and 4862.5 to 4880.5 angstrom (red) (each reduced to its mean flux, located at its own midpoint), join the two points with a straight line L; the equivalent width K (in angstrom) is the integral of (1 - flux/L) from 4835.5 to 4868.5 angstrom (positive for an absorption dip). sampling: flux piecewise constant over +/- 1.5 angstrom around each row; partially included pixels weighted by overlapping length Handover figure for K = -4.9 angstrom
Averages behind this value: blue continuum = 17.3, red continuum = 17.4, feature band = 20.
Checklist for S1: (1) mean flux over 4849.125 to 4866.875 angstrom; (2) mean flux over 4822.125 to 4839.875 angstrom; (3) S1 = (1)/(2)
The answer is 1.32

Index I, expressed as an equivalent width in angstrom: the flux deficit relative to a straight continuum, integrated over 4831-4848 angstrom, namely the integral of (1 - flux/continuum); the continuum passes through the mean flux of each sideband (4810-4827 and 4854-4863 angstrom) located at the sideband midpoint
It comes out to 3.9 angstrom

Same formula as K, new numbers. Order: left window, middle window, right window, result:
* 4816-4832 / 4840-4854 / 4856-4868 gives 3.6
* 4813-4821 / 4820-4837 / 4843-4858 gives -0.1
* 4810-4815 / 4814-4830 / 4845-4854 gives 0.6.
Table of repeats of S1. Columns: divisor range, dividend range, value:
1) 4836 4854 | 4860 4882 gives 1.13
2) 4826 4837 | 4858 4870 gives 1.42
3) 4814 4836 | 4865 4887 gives 0.93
